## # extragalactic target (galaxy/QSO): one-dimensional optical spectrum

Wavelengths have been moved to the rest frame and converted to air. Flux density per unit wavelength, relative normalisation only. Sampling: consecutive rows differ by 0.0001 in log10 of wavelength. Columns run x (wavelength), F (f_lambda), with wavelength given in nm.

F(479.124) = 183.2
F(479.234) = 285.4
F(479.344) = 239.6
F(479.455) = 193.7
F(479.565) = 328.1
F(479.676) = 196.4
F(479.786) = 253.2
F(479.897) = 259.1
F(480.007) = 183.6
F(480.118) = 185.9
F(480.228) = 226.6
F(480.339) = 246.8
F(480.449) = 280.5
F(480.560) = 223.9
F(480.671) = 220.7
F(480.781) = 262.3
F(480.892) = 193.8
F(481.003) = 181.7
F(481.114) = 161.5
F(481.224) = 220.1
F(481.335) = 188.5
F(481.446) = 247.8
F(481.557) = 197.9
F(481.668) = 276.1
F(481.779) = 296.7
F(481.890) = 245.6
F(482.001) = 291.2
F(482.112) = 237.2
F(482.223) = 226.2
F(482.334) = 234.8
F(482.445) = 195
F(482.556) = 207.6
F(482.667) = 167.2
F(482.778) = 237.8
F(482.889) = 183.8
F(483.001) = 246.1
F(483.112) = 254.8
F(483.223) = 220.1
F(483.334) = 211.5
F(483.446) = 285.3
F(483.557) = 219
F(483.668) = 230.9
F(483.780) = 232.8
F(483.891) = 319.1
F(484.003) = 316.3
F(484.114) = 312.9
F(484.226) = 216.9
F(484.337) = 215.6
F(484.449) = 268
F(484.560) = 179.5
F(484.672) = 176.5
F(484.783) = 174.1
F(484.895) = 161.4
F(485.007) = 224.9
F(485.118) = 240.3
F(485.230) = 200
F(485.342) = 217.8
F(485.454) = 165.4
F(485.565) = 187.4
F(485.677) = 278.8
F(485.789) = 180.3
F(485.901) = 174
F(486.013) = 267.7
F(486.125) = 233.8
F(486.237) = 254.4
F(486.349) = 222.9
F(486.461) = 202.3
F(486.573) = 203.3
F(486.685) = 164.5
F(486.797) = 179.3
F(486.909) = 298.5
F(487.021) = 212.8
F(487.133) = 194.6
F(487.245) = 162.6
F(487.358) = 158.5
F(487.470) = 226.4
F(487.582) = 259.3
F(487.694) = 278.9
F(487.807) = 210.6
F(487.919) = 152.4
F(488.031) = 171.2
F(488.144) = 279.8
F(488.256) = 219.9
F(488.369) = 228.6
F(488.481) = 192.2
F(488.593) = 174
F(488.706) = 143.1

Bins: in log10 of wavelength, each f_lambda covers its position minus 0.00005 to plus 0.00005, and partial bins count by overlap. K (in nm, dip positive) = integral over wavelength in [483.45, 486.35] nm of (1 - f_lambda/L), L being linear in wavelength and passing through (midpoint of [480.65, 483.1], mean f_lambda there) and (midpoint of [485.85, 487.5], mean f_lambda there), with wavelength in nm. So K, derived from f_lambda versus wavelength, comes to -0.15 nm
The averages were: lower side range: 224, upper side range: 210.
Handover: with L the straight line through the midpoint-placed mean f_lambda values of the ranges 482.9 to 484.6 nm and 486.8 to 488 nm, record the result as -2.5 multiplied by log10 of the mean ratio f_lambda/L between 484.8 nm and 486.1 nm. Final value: 0.11 mag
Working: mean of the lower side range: 247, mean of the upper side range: 213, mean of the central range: 208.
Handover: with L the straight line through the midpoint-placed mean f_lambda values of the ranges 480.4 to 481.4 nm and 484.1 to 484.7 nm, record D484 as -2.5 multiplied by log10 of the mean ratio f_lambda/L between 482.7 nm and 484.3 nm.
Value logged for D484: -0.12 mag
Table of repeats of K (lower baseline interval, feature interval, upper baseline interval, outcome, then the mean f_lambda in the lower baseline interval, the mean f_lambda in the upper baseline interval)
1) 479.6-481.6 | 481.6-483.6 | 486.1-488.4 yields -0.16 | 220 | 215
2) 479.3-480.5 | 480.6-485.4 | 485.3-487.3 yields -0.09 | 236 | 211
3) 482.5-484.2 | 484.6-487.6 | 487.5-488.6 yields 0.28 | 243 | 219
